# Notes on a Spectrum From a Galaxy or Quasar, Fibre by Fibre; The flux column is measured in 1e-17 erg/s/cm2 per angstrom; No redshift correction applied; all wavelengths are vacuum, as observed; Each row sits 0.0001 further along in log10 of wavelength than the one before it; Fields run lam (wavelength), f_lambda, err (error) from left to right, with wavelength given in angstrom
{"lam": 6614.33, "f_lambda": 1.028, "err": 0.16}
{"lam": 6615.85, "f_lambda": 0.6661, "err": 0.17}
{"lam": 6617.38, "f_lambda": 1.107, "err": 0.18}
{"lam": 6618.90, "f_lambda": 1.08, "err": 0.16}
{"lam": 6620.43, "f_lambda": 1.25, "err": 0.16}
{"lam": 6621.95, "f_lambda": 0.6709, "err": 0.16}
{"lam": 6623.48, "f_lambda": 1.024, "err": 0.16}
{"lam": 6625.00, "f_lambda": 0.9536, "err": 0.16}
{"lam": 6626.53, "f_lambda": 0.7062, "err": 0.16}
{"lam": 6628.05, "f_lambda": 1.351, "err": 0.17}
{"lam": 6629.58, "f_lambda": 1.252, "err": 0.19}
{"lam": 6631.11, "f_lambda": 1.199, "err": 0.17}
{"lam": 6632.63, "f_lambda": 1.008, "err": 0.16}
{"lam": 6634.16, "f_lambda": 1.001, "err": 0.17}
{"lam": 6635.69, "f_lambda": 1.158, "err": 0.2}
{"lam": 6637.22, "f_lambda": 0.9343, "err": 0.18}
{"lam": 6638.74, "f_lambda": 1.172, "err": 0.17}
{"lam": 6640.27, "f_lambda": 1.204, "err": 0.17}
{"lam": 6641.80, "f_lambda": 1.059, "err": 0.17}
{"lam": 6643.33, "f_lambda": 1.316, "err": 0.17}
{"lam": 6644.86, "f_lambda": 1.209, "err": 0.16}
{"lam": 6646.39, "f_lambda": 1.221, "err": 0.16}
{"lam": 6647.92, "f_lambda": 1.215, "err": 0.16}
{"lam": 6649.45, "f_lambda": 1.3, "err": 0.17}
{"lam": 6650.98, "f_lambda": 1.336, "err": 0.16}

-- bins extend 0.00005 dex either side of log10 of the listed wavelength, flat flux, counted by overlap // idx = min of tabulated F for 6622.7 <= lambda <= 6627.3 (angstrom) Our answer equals 0.7062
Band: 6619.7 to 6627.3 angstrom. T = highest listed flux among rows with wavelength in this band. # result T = 1.25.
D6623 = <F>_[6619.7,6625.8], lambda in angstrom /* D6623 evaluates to 0.972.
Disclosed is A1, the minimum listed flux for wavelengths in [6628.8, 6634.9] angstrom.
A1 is 1.001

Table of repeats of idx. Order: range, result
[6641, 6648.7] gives 1.059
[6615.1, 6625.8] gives 0.6661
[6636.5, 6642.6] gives 0.9343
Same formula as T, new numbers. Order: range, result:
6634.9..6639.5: 1.172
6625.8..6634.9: 1.351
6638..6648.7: 1.316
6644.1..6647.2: 1.221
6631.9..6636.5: 1.158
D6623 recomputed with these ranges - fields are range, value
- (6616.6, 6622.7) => 1.03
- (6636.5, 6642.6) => 1.1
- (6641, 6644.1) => 1.19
